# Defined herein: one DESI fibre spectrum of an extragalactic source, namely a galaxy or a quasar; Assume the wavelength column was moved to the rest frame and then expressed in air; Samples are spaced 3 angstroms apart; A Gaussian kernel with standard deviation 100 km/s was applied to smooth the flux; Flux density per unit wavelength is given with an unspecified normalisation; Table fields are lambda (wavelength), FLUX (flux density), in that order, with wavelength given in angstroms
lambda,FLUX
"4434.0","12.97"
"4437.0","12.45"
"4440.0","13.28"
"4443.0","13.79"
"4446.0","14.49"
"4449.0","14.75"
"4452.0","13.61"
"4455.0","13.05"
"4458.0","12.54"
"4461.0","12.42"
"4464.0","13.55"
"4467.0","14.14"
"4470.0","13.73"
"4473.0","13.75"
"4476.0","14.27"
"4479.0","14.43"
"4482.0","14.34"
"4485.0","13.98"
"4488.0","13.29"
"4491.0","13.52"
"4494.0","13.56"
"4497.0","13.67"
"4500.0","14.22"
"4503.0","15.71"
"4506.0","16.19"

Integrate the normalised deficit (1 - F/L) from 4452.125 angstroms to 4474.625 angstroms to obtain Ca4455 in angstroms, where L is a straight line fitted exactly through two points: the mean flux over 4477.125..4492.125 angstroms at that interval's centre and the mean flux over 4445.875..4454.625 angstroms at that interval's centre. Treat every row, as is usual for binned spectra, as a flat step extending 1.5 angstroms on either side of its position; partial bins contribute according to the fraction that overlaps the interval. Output 1.1 angstroms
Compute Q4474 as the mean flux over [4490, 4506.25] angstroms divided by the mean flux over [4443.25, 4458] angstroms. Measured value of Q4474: 1.04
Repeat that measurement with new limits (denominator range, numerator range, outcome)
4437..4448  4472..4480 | 1.03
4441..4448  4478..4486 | 1.01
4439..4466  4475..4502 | 1.03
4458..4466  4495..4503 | 1.10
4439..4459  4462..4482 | 1.02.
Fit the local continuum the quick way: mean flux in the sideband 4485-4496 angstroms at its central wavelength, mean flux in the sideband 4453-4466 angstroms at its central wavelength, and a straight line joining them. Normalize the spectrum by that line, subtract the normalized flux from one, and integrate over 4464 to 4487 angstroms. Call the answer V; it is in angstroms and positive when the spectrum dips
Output -1.3 angstroms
